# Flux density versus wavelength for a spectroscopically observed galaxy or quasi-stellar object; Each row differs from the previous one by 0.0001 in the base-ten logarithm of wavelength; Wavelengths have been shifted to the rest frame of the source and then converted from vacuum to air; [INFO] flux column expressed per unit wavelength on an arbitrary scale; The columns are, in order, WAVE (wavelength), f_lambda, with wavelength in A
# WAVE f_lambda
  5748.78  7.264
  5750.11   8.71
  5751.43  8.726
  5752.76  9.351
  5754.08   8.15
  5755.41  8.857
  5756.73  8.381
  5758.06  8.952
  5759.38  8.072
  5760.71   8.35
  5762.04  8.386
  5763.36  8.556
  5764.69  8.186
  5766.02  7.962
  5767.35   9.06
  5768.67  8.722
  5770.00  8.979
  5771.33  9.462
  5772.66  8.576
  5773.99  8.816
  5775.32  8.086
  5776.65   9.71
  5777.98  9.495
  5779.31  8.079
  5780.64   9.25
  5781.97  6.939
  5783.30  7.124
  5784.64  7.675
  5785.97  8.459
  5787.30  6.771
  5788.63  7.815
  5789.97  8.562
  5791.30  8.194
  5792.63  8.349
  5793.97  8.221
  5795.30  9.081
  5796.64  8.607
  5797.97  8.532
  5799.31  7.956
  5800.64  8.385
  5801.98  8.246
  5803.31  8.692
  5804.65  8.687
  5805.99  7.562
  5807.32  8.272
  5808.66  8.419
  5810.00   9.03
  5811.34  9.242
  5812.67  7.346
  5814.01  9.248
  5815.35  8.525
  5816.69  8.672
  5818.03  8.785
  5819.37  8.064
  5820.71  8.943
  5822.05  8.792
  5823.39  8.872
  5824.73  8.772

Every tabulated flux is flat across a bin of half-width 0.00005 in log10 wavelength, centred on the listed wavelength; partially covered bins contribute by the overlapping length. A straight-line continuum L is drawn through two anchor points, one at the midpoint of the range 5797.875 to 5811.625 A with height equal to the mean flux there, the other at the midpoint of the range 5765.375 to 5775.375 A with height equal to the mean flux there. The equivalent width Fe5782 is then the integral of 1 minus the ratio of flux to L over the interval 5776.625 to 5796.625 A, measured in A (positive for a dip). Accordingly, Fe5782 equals 0.9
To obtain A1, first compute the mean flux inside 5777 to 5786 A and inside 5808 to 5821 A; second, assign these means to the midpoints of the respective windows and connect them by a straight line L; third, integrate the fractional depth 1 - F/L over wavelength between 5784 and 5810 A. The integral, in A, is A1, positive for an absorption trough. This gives 0.4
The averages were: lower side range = 8.18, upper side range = 8.62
